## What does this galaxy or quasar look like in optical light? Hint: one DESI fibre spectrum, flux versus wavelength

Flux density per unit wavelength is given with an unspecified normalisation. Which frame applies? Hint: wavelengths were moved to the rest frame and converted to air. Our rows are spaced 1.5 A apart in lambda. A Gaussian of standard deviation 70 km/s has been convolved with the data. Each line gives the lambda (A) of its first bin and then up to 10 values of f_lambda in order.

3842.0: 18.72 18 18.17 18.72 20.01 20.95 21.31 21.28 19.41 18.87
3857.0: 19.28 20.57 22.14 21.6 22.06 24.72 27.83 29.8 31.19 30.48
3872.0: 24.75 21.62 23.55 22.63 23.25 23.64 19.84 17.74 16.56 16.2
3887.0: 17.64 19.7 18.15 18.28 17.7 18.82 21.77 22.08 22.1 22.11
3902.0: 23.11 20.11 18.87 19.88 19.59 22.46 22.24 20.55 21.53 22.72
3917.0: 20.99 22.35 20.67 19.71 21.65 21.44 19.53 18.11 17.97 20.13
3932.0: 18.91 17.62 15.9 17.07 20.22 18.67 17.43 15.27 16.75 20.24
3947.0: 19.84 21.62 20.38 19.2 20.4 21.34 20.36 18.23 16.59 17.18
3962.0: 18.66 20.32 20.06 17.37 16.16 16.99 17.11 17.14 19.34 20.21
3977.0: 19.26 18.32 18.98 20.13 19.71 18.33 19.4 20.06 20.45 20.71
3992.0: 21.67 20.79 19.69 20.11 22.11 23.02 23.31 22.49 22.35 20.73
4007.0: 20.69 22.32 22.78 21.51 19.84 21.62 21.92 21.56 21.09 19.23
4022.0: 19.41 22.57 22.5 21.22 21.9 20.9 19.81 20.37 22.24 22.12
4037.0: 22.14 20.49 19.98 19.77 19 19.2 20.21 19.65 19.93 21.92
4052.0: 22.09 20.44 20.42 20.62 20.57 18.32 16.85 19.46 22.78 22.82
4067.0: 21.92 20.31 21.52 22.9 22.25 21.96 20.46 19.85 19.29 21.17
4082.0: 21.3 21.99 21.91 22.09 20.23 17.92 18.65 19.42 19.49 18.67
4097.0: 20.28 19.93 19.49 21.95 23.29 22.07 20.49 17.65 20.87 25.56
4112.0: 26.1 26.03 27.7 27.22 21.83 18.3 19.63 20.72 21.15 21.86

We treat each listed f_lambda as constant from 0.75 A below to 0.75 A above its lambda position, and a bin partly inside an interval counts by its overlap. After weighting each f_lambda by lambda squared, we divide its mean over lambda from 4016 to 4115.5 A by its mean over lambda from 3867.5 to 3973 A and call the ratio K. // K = 1.1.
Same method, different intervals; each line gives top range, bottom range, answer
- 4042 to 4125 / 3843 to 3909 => 1.10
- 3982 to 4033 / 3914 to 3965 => 1.13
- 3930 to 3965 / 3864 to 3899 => 0.88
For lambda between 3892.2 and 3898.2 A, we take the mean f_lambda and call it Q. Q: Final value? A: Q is 20.1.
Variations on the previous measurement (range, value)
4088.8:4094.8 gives 18.9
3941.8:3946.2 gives 17.4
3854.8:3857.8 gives 19.1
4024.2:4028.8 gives 21.9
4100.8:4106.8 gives 21.9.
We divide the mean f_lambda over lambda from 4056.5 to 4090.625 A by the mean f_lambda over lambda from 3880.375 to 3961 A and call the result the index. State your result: 1.1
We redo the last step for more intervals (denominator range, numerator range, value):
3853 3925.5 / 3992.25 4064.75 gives 0.97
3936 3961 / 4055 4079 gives 1.10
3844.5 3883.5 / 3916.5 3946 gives 0.84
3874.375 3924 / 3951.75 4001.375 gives 0.95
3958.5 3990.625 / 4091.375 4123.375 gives 1.16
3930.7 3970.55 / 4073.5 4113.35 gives 1.13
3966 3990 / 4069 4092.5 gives 1.11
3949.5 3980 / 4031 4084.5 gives 1.11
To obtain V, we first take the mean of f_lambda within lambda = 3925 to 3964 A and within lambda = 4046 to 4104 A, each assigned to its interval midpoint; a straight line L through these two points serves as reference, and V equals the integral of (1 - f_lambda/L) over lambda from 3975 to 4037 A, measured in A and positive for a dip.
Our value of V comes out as -4.0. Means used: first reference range 18.8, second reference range 20.6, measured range 20.9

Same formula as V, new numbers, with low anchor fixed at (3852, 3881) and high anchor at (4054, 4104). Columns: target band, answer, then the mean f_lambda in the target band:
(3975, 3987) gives 1.5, 19.3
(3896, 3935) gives 3.9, 20.6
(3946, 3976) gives 4.5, 18.9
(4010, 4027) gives 0.2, 21.2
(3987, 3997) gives 0.6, 20.5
